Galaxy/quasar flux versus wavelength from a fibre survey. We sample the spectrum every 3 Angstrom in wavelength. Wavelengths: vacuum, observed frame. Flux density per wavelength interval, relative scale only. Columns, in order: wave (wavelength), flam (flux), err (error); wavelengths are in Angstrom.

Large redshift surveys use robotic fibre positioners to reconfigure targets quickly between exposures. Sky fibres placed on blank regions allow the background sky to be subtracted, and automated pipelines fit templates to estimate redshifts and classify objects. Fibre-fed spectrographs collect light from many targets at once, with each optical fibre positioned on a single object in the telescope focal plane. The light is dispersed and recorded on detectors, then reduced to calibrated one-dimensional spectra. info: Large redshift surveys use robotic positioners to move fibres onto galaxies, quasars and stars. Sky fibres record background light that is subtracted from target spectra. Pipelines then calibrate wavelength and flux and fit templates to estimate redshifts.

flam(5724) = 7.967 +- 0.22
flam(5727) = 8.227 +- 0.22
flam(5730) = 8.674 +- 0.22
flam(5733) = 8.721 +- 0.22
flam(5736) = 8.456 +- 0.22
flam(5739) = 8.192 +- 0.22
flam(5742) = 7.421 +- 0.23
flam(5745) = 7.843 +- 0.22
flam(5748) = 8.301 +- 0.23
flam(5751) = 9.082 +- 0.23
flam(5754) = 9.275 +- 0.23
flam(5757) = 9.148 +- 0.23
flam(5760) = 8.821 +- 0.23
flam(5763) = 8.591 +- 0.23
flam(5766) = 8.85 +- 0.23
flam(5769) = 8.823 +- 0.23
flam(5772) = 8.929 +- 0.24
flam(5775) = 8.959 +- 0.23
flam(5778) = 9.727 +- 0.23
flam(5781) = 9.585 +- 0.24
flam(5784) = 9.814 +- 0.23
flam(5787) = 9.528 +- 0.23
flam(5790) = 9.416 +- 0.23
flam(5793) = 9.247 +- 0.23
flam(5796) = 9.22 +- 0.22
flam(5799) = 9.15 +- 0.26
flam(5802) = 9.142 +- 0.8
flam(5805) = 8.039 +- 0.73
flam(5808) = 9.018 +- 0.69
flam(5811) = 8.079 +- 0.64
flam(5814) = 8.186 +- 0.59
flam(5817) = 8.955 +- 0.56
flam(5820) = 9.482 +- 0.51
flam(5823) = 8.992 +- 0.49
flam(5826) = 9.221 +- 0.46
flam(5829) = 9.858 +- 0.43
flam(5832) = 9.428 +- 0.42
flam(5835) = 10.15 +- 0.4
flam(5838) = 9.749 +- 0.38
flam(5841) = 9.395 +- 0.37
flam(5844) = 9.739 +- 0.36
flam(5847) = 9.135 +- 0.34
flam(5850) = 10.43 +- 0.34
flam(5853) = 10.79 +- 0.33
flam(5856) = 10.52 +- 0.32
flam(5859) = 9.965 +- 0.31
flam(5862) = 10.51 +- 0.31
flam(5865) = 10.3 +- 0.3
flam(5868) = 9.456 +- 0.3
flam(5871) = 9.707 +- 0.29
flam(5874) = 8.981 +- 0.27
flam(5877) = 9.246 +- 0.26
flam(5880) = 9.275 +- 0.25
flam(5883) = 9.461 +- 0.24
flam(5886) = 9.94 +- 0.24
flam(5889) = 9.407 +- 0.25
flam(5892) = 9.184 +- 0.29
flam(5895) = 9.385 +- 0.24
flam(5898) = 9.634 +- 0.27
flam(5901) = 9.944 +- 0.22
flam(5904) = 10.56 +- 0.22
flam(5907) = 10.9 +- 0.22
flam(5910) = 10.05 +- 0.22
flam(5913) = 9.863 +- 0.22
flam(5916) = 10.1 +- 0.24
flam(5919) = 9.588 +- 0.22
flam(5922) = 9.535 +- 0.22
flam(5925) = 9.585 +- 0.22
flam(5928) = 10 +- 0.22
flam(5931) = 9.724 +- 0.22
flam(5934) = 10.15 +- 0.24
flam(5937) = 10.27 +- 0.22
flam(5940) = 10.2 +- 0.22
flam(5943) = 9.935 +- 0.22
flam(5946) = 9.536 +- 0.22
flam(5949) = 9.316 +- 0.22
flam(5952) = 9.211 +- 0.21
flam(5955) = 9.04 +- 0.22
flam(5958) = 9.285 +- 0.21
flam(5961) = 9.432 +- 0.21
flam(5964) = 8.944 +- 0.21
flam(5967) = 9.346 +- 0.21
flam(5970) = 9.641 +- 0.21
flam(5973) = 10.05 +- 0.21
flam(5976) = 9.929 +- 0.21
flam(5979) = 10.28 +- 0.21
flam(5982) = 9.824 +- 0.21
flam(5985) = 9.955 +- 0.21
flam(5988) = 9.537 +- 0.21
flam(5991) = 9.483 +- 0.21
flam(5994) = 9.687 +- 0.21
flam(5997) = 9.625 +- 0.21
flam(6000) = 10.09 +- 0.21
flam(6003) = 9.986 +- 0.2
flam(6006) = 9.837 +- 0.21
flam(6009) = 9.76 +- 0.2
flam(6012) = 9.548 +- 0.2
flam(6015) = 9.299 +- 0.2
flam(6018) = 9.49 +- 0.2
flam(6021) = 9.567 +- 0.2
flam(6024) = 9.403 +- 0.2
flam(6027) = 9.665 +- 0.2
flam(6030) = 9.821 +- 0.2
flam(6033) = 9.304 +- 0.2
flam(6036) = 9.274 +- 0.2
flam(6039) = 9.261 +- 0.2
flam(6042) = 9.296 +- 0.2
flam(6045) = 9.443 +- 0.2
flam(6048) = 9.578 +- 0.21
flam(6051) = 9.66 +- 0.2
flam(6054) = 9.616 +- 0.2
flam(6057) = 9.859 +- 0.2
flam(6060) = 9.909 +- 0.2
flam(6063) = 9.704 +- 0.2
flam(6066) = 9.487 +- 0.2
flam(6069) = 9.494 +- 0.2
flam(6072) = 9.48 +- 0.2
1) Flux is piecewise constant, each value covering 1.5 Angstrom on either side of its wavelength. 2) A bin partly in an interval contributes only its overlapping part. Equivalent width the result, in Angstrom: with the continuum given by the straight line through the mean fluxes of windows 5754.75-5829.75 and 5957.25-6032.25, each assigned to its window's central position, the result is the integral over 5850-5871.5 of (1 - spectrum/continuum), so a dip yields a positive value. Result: -2.2 Angstrom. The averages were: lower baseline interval 9.07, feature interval 10.2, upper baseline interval 9.66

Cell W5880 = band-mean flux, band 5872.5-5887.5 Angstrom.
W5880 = 9.38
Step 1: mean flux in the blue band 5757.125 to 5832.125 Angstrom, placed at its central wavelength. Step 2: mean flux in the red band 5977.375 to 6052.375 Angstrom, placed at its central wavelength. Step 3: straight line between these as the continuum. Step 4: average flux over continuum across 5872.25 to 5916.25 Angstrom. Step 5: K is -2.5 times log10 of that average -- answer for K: -0.04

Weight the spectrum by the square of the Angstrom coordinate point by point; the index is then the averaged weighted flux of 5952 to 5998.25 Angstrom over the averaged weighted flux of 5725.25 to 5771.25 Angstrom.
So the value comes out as 1.21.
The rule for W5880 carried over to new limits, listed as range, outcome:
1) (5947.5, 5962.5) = 9.26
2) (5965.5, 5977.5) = 9.74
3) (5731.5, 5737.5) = 8.59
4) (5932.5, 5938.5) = 10.2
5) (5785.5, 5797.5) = 9.35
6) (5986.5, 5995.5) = 9.57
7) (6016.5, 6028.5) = 9.53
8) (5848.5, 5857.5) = 10.6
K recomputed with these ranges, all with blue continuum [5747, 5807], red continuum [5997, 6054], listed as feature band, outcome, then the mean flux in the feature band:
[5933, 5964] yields -0.020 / 9.6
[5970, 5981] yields -0.060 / 10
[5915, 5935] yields -0.047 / 9.8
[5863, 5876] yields -0.042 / 9.63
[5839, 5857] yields -0.085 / 9.98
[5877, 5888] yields -0.025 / 9.51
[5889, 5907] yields -0.055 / 9.81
